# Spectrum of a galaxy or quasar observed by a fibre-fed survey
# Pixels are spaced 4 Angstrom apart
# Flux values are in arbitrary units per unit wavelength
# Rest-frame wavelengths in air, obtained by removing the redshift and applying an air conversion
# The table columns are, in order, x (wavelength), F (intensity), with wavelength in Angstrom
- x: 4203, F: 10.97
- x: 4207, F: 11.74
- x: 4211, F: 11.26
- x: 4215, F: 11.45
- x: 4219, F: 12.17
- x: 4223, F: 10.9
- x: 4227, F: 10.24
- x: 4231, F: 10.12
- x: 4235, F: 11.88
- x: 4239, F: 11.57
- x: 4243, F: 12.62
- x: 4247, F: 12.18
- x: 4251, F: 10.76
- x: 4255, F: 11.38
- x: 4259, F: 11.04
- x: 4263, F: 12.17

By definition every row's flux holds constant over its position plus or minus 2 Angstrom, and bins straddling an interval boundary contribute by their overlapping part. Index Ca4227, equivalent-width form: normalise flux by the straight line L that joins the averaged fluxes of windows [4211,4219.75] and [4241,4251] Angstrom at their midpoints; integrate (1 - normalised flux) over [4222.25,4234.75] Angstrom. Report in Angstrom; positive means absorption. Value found 1.3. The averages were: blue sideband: 11.6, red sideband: 12.1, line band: 10.6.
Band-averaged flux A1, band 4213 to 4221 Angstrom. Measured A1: 11.8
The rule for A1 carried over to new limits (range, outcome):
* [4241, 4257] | 11.7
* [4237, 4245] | 12.1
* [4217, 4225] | 11.5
